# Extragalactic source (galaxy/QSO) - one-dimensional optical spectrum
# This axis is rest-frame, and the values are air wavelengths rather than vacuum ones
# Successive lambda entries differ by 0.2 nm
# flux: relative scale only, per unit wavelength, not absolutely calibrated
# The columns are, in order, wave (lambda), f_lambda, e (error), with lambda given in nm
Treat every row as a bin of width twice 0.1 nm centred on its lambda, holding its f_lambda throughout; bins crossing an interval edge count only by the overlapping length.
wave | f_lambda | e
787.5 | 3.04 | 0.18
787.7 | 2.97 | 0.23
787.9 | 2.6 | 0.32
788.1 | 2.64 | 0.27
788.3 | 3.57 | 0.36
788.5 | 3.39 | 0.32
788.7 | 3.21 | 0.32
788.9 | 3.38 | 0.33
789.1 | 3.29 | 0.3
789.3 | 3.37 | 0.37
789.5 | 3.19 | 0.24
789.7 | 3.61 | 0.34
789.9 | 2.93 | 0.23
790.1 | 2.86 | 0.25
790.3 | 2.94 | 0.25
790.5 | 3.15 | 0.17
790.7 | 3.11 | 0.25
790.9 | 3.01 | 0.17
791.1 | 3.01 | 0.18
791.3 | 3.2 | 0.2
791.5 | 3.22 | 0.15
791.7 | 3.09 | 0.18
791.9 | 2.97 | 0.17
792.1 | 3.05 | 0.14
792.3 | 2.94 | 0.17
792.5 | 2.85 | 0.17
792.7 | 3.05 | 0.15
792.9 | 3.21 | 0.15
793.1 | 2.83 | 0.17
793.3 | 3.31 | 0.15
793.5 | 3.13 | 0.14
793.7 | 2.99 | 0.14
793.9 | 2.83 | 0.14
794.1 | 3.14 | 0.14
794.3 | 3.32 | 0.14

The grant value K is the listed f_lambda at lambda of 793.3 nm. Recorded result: 3.31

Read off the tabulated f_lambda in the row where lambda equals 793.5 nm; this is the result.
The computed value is 3.13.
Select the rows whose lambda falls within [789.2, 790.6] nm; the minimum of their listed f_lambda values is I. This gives 2.86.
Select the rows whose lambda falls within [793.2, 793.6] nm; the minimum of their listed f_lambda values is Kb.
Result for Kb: 3.13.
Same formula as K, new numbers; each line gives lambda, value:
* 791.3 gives 3.2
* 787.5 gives 3.04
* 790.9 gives 3.01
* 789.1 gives 3.29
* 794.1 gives 3.14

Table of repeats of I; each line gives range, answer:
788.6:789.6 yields 3.19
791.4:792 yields 2.97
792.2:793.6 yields 2.83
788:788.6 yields 2.64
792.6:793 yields 3.05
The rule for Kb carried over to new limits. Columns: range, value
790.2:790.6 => 2.94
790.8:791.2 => 3.01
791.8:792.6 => 2.85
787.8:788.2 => 2.6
